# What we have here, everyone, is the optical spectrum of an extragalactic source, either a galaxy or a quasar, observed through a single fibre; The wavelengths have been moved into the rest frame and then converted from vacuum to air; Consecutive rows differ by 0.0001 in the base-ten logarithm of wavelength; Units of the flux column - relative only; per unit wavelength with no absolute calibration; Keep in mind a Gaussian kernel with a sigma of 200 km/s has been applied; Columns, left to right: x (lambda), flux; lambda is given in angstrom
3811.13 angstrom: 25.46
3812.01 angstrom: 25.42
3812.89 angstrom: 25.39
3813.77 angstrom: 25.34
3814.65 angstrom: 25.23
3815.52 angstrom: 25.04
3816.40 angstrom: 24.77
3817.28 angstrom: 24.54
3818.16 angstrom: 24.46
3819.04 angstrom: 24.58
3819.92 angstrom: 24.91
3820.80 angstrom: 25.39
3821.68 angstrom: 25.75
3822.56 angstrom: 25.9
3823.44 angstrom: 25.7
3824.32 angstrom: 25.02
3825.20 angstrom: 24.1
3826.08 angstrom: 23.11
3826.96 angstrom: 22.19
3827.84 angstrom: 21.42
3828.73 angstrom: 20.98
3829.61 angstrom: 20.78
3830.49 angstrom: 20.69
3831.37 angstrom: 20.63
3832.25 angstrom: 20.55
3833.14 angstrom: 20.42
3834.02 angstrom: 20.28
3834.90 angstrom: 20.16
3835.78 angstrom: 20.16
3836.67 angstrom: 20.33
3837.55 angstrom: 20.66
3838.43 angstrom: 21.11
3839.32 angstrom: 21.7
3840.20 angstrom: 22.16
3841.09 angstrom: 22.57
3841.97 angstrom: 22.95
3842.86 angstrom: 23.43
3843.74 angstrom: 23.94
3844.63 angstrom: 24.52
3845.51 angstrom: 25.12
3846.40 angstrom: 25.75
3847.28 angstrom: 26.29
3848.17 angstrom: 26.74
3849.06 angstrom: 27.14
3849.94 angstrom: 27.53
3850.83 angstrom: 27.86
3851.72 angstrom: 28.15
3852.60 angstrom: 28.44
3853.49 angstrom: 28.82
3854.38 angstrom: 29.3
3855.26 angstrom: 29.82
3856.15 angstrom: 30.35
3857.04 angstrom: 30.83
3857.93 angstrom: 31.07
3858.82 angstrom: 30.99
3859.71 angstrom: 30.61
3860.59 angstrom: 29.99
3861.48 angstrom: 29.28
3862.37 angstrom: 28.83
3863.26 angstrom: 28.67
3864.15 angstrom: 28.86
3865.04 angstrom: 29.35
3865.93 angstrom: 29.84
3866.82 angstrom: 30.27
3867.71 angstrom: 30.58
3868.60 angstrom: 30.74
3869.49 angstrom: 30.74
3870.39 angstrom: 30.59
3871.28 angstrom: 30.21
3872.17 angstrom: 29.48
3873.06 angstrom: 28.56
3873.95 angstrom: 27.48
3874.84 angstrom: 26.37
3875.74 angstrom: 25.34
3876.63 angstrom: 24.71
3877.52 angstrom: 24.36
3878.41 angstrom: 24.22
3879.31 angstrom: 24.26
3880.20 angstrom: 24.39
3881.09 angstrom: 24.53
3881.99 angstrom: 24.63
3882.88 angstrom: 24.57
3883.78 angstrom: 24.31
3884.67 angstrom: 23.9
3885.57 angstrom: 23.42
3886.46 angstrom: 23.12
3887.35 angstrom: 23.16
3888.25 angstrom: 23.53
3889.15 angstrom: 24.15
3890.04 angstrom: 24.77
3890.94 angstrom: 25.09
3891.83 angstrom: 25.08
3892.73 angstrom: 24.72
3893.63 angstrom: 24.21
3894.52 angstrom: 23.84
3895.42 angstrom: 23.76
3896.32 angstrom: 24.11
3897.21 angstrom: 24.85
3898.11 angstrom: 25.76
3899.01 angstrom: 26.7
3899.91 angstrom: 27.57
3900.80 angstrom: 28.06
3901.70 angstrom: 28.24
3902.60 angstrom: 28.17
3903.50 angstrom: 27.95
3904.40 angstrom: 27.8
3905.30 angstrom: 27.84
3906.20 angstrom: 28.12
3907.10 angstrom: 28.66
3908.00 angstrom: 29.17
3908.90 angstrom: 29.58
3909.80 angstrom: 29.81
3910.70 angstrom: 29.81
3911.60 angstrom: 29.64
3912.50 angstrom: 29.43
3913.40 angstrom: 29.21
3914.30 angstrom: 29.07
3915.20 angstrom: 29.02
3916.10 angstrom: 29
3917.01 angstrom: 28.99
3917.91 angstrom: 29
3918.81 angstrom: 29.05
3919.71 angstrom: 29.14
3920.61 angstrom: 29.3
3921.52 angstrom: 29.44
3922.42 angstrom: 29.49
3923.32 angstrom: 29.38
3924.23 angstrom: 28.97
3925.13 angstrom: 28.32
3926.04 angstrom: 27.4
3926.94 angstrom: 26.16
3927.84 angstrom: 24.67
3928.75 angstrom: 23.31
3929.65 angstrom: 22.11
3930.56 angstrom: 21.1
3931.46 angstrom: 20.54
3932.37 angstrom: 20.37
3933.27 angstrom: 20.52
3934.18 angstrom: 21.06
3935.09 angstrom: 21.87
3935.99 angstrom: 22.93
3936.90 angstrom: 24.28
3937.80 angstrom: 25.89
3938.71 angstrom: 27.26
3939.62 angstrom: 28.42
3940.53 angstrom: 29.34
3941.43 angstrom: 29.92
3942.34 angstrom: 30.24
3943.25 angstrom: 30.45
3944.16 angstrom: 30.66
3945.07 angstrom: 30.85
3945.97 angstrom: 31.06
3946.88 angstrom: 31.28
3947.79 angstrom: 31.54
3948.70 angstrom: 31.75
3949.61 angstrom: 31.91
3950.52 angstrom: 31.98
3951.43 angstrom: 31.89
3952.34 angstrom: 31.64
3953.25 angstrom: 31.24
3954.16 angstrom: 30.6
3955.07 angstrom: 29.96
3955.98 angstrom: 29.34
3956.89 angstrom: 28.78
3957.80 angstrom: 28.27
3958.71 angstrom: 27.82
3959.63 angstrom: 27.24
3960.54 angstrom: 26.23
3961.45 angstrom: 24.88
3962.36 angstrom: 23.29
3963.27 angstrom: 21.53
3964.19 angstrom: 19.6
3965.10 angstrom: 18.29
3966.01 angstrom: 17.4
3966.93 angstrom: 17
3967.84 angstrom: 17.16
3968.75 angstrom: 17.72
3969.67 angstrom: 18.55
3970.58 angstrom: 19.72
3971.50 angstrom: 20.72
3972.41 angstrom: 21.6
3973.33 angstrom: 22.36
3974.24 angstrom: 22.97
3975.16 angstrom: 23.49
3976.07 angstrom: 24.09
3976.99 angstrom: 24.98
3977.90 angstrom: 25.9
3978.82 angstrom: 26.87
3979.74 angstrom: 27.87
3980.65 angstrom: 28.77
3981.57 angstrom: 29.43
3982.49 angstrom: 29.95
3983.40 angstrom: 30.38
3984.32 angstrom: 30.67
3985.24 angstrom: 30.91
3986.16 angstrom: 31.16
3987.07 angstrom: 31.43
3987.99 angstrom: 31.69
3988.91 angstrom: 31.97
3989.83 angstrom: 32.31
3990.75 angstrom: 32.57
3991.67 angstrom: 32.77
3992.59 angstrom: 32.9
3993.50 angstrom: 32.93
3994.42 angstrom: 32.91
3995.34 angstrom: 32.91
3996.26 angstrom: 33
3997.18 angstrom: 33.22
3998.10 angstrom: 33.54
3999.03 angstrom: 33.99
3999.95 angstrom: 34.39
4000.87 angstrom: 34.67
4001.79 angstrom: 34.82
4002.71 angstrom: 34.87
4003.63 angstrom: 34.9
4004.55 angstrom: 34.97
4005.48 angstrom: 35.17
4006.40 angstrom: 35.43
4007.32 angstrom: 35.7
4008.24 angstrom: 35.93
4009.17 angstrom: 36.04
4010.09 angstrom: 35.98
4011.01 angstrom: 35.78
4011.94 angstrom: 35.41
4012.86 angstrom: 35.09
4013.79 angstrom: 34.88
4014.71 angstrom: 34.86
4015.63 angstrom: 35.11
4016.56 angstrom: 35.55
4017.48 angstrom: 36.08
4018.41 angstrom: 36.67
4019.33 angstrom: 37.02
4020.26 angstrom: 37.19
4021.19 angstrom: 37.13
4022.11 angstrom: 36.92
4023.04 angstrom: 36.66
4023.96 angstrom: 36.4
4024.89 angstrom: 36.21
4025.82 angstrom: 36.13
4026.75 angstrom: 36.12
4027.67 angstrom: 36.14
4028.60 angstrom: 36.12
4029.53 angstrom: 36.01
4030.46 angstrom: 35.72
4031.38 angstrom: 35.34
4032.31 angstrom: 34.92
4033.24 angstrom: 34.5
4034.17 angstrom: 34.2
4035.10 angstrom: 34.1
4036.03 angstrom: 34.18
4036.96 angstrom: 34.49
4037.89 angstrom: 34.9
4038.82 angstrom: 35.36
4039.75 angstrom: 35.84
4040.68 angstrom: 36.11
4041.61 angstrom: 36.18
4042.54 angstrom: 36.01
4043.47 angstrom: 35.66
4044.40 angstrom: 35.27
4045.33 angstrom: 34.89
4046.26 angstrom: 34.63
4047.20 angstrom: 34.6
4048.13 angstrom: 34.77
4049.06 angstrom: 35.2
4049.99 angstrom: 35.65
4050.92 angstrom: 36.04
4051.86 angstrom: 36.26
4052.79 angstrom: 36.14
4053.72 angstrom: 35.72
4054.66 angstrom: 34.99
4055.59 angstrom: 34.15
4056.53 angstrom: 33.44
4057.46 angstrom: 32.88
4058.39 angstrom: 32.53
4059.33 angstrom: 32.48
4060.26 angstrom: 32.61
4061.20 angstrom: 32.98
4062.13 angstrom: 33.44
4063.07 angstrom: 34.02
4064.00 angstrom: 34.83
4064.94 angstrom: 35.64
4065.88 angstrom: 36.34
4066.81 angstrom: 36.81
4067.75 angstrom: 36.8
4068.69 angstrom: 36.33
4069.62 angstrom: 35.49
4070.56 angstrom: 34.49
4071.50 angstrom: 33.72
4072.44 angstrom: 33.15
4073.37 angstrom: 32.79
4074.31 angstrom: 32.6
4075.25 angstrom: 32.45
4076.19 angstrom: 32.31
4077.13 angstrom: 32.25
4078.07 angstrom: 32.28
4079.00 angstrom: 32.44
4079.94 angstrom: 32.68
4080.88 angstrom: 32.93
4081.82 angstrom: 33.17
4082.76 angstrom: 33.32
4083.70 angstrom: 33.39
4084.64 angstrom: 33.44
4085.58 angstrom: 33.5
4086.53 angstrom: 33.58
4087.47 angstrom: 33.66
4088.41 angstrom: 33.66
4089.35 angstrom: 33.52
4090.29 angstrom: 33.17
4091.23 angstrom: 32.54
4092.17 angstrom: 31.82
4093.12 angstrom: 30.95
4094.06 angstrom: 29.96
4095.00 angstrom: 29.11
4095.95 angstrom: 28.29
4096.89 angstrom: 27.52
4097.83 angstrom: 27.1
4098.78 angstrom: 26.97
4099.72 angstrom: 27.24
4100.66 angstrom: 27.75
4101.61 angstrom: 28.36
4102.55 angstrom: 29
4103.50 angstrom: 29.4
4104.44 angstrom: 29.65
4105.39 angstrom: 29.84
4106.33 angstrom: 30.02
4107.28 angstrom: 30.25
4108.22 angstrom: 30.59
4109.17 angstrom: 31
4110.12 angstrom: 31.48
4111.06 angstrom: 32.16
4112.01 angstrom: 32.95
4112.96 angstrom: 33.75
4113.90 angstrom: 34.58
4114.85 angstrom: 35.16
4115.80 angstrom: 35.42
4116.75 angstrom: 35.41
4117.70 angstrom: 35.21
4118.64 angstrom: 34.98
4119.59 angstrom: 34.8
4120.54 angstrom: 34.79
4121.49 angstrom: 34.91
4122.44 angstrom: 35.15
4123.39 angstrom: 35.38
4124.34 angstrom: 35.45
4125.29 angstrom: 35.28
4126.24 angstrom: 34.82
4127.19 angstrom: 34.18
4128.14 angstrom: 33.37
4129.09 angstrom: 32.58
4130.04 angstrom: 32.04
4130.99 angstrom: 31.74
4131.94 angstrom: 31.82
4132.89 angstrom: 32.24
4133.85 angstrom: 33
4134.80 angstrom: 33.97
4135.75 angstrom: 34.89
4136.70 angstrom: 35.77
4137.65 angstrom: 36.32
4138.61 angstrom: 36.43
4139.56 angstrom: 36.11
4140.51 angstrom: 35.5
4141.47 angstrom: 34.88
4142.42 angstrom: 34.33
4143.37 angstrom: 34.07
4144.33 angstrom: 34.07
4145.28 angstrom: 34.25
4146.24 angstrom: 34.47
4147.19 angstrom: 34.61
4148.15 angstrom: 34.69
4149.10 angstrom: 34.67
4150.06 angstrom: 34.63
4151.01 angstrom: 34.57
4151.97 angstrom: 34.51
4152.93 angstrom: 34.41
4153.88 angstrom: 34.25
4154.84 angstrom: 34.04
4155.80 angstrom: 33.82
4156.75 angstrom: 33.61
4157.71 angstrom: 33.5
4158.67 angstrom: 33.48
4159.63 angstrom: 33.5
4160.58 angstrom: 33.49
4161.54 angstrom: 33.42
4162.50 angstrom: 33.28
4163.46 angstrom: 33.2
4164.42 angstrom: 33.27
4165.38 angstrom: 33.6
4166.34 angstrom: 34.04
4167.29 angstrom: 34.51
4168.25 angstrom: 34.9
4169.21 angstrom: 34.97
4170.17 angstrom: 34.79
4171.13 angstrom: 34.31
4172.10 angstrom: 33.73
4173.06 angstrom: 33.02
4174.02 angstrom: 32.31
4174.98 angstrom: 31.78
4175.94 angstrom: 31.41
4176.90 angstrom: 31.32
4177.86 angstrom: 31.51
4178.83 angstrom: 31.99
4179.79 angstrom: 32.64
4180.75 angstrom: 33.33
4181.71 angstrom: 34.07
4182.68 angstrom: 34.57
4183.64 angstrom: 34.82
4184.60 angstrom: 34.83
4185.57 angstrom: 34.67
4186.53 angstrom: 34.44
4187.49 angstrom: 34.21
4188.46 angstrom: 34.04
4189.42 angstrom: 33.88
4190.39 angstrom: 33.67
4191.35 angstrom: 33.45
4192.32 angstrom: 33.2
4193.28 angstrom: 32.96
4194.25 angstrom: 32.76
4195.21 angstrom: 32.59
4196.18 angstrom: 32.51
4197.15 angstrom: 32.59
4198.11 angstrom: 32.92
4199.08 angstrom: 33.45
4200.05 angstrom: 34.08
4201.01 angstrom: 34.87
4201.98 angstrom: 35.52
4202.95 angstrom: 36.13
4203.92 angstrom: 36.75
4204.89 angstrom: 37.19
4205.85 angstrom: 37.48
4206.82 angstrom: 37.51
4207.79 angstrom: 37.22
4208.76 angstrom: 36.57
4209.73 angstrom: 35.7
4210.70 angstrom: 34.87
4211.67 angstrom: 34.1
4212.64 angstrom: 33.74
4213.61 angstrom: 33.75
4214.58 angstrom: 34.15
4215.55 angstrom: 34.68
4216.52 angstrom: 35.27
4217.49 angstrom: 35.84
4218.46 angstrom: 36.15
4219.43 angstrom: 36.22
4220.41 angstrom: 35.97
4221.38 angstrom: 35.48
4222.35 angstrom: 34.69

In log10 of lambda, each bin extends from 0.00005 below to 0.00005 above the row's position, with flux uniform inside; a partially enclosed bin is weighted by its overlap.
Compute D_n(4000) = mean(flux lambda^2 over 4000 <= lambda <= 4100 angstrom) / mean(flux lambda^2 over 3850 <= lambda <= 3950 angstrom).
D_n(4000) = 1.35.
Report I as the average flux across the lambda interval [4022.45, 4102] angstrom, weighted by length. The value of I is 33.7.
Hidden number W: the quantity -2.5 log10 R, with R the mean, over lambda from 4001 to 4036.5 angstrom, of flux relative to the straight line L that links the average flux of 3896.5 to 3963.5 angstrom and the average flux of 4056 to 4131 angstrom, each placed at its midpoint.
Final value -0.17 mag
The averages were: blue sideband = 27.8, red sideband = 32.7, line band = 35.6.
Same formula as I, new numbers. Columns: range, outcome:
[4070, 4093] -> 33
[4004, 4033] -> 35.9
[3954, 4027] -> 30.3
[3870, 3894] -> 25.3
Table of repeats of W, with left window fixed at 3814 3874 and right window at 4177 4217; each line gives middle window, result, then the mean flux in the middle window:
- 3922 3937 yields 0.152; 24.2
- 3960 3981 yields 0.286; 22.2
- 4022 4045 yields -0.170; 35.6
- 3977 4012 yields -0.109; 32.6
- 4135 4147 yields -0.067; 35.1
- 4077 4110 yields 0.030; 31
